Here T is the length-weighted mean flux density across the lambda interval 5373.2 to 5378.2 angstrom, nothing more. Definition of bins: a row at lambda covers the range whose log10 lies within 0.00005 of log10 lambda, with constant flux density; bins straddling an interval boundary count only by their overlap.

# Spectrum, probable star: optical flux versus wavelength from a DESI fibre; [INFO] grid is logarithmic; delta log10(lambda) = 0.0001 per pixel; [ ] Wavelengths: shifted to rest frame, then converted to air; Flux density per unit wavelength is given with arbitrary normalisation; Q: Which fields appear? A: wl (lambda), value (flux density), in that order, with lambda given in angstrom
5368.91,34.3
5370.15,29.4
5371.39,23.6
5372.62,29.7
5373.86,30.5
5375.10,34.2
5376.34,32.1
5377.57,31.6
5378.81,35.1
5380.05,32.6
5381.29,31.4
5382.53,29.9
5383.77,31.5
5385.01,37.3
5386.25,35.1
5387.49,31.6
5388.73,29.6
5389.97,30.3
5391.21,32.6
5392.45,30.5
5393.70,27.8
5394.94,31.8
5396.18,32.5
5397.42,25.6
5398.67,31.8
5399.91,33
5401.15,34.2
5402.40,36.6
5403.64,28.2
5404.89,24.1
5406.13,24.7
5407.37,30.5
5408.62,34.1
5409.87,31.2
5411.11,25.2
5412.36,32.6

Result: 32.1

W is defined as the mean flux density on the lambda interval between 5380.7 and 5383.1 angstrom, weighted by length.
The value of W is 30.6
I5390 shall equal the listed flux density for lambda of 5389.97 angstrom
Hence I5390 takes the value 30.3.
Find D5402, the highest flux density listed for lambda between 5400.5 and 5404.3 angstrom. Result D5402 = 36.6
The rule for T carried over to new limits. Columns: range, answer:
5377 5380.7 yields 33.1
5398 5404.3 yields 32.6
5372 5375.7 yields 31.4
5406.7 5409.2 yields 32.1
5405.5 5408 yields 27.6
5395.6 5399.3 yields 29.9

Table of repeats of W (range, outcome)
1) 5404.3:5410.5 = 29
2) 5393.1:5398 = 29.5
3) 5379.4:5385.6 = 32.5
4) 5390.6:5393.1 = 31.4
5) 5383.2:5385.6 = 34.4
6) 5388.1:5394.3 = 30.2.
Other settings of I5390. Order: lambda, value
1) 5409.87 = 31.2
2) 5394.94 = 31.8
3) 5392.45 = 30.5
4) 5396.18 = 32.5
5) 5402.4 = 36.6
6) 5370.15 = 29.4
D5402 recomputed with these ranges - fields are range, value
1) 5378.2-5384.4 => 35.1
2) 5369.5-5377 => 34.2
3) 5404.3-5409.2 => 34.1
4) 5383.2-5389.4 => 37.3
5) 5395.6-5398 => 32.5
